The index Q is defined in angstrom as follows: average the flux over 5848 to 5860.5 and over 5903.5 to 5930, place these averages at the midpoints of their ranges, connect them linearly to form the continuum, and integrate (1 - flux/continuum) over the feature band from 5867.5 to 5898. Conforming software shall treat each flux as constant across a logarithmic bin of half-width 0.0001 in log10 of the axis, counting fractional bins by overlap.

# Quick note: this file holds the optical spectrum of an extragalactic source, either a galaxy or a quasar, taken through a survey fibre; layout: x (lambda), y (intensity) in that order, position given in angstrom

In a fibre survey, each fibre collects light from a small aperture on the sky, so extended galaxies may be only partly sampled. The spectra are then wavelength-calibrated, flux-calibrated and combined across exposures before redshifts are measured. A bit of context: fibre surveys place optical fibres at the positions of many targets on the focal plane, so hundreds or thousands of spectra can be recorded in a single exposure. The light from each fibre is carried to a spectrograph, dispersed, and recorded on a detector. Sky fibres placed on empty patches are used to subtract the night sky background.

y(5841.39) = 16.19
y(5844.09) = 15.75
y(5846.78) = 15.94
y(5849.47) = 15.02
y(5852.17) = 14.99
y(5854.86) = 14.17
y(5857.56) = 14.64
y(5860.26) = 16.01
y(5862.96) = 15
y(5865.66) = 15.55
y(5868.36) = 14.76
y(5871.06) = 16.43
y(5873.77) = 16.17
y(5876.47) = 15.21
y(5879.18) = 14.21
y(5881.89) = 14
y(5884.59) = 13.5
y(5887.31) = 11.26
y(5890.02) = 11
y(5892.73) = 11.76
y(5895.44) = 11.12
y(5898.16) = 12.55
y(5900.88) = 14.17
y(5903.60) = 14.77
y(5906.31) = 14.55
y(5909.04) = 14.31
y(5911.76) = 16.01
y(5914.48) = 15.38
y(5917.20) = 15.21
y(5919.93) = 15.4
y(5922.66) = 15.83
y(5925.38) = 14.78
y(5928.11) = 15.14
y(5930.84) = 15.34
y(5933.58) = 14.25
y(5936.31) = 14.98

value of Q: 3.0 angstrom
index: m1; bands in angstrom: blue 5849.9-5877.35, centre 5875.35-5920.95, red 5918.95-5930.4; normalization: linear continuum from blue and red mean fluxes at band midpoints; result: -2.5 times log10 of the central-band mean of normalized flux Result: 0.114 mag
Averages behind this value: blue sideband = 15.3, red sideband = 15.3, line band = 13.8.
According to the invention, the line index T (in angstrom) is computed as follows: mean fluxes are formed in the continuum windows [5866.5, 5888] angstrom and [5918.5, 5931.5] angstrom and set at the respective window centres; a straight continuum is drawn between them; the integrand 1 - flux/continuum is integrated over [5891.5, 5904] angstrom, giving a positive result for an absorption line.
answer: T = 1.8 angstrom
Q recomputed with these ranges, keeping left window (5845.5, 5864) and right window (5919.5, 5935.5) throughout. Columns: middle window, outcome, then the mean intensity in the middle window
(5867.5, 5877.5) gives -0.4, 15.7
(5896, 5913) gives 1.0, 14.2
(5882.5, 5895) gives 2.6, 12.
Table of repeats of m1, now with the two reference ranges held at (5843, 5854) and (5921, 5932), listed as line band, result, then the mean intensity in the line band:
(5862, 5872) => -0.005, 15.4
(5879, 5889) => 0.175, 13.1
